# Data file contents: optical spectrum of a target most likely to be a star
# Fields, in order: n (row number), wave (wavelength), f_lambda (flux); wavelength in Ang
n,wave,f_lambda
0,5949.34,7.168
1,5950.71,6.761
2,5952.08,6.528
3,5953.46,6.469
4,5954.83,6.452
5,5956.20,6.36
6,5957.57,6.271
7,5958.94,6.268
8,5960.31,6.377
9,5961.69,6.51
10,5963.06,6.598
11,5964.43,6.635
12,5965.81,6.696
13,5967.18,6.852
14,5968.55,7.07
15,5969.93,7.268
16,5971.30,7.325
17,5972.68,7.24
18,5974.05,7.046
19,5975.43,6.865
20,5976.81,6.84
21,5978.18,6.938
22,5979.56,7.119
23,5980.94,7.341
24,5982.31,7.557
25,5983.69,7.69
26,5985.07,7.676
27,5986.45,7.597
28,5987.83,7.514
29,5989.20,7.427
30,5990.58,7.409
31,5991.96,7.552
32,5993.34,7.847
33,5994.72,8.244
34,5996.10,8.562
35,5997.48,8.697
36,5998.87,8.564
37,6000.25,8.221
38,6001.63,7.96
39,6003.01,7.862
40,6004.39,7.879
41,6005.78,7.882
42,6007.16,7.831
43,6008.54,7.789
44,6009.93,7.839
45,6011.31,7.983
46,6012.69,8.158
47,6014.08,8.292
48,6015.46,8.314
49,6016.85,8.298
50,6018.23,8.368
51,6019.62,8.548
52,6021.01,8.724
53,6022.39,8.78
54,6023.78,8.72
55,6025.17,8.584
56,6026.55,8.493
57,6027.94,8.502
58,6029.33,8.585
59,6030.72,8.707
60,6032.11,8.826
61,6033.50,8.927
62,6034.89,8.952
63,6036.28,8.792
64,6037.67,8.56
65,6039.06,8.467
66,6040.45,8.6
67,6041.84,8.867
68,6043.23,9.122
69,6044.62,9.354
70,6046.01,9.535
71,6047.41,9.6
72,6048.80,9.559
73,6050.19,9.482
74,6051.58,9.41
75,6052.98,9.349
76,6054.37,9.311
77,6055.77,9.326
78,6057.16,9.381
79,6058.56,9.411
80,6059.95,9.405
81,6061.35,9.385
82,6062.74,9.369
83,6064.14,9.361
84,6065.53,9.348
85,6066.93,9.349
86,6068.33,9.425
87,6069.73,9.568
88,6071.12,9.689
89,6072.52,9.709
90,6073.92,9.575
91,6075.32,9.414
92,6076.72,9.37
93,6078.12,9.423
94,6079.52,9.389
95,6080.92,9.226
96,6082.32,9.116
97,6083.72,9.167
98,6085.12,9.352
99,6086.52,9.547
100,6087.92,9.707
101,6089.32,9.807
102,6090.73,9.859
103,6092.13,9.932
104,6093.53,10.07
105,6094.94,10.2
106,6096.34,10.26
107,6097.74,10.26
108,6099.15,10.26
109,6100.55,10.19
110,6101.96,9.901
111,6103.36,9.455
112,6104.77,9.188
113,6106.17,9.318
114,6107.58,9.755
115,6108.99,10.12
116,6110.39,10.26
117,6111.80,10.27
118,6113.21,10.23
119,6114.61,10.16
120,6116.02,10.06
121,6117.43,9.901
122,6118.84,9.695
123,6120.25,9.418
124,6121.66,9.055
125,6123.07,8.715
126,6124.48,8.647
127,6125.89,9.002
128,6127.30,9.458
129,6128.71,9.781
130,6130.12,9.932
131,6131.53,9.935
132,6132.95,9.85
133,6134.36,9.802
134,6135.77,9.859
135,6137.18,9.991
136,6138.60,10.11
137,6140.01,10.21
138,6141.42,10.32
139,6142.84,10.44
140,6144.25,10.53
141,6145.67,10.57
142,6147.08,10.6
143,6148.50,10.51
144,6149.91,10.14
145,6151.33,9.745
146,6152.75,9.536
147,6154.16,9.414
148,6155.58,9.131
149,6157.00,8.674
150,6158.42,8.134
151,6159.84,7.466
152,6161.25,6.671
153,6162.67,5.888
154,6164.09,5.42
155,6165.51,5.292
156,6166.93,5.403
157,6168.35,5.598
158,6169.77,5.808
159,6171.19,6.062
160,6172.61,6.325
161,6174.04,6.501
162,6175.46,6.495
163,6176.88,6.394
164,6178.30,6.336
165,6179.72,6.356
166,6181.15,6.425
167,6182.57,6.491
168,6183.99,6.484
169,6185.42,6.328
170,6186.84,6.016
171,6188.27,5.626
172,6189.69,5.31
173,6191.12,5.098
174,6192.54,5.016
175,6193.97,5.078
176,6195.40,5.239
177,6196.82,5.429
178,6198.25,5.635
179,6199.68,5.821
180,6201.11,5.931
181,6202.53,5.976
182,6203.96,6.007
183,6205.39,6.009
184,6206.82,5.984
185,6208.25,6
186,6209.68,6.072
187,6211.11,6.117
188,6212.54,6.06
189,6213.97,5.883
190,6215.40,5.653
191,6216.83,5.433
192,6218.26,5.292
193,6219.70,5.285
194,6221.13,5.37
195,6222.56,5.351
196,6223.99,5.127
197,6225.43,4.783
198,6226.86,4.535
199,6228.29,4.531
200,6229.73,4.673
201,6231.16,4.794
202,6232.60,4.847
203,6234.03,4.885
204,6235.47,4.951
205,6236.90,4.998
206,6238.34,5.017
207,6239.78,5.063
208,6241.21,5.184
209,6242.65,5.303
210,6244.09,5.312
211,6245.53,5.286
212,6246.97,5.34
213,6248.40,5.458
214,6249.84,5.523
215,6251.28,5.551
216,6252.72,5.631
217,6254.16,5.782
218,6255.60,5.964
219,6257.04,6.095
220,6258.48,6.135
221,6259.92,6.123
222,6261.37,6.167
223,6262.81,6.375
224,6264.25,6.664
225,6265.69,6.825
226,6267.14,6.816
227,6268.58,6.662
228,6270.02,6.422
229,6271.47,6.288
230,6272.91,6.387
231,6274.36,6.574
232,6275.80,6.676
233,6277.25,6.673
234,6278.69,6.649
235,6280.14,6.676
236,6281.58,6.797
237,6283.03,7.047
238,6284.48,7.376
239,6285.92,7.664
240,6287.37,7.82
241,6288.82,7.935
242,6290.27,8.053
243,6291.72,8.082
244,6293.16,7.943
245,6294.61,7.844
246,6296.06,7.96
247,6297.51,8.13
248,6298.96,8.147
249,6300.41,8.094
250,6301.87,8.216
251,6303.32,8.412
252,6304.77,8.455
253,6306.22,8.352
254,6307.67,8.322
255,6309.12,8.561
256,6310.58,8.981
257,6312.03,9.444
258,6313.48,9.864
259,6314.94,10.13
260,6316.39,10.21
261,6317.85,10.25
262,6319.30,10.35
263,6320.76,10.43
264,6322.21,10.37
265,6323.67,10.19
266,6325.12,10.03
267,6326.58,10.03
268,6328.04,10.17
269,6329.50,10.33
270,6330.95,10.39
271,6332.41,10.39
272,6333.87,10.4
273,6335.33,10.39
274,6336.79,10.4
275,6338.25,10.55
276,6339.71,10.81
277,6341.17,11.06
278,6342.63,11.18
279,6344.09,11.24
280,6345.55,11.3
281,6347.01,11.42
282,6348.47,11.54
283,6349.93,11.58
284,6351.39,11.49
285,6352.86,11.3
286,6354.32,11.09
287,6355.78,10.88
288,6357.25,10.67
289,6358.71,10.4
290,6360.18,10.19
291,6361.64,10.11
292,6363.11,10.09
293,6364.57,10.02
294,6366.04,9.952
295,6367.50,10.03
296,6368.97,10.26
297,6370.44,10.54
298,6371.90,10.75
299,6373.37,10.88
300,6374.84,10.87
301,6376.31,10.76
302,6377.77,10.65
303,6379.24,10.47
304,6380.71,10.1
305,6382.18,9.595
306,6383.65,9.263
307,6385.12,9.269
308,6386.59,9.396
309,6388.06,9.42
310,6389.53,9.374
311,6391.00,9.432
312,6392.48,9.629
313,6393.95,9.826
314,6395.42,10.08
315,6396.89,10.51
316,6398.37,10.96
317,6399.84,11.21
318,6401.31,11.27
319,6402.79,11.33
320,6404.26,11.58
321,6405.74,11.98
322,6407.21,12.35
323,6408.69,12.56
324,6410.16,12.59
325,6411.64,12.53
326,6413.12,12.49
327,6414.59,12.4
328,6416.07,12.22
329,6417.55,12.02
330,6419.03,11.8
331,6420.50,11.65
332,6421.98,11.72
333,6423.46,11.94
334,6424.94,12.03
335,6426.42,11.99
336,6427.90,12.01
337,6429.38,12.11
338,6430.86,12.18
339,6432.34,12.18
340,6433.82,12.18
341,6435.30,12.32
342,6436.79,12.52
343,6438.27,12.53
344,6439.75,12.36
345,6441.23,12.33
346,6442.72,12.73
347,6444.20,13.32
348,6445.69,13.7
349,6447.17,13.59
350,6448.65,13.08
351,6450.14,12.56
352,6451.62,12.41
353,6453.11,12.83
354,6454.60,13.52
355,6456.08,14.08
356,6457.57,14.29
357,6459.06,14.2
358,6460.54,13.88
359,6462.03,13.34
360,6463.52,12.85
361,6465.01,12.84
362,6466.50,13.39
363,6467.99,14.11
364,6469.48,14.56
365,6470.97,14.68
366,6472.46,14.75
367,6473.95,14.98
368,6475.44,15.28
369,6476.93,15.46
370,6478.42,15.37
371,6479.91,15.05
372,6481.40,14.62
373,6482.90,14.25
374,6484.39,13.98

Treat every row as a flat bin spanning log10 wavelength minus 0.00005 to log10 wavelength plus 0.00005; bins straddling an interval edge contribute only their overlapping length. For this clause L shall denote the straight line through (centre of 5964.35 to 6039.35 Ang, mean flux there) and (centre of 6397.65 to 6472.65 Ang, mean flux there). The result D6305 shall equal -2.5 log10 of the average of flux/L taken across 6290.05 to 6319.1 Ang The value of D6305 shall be 0.28 mag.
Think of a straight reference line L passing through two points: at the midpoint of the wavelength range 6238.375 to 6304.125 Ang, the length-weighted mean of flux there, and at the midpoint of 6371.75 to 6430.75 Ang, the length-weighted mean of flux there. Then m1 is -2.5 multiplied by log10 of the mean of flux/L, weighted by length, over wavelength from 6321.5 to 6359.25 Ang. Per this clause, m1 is -0.19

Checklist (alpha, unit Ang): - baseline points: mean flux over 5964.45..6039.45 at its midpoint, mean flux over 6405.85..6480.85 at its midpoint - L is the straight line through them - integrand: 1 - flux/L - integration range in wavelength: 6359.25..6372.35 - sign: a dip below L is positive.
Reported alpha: 2.12 Ang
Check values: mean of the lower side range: 7.95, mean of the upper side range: 13.1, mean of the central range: 10.2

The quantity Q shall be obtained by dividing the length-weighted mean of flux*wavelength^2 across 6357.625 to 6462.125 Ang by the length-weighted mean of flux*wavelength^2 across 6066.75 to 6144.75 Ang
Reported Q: 1.31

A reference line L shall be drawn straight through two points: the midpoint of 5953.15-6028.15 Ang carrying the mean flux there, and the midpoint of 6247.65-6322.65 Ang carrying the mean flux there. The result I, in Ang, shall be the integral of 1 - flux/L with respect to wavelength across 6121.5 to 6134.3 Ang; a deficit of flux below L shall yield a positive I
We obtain -3.1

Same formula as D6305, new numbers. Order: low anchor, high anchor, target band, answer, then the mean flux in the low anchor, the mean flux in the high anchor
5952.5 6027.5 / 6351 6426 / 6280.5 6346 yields 0.11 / 7.58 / 10.9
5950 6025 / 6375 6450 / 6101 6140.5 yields -0.11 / 7.52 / 11.5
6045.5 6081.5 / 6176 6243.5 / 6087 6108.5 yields -0.16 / 9.44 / 5.54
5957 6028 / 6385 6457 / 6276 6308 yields 0.34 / 7.66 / 11.9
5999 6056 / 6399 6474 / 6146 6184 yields 0.33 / 8.64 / 12.7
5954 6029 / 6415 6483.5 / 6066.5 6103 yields -0.11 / 7.62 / 13.2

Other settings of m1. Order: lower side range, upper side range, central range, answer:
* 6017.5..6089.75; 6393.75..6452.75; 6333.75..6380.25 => 0.08 mag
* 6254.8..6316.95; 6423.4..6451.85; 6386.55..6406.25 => 0.07 mag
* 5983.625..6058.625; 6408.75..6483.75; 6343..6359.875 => 0.09 mag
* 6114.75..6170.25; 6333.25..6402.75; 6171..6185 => 0.40 mag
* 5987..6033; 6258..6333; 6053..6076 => -0.15 mag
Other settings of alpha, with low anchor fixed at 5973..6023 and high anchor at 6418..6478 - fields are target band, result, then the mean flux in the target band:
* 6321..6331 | 1.3 Ang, 10.2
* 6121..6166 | 1.8 Ang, 9.17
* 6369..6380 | 1.4 Ang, 10.7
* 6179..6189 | 3.8 Ang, 6.25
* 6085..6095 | -1.0 Ang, 9.81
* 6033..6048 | -1.1 Ang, 8.98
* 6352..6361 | 1.0 Ang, 10.8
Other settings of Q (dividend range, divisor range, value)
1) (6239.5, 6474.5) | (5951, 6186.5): 1.30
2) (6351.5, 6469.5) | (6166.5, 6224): 2.14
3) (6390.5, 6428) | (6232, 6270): 2.13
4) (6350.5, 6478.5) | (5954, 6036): 1.76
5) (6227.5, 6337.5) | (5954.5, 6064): 1.01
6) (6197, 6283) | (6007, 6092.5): 0.68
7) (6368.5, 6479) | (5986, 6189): 1.54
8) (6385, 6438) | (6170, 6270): 2.13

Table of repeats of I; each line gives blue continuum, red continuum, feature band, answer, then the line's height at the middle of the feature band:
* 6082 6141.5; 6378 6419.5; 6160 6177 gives 6.8 Ang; 9.99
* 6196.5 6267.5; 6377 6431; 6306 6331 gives -4.3 Ang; 8.37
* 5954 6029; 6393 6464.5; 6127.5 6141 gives -1.1 Ang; 9.16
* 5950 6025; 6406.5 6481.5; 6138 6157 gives -1.1 Ang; 9.48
